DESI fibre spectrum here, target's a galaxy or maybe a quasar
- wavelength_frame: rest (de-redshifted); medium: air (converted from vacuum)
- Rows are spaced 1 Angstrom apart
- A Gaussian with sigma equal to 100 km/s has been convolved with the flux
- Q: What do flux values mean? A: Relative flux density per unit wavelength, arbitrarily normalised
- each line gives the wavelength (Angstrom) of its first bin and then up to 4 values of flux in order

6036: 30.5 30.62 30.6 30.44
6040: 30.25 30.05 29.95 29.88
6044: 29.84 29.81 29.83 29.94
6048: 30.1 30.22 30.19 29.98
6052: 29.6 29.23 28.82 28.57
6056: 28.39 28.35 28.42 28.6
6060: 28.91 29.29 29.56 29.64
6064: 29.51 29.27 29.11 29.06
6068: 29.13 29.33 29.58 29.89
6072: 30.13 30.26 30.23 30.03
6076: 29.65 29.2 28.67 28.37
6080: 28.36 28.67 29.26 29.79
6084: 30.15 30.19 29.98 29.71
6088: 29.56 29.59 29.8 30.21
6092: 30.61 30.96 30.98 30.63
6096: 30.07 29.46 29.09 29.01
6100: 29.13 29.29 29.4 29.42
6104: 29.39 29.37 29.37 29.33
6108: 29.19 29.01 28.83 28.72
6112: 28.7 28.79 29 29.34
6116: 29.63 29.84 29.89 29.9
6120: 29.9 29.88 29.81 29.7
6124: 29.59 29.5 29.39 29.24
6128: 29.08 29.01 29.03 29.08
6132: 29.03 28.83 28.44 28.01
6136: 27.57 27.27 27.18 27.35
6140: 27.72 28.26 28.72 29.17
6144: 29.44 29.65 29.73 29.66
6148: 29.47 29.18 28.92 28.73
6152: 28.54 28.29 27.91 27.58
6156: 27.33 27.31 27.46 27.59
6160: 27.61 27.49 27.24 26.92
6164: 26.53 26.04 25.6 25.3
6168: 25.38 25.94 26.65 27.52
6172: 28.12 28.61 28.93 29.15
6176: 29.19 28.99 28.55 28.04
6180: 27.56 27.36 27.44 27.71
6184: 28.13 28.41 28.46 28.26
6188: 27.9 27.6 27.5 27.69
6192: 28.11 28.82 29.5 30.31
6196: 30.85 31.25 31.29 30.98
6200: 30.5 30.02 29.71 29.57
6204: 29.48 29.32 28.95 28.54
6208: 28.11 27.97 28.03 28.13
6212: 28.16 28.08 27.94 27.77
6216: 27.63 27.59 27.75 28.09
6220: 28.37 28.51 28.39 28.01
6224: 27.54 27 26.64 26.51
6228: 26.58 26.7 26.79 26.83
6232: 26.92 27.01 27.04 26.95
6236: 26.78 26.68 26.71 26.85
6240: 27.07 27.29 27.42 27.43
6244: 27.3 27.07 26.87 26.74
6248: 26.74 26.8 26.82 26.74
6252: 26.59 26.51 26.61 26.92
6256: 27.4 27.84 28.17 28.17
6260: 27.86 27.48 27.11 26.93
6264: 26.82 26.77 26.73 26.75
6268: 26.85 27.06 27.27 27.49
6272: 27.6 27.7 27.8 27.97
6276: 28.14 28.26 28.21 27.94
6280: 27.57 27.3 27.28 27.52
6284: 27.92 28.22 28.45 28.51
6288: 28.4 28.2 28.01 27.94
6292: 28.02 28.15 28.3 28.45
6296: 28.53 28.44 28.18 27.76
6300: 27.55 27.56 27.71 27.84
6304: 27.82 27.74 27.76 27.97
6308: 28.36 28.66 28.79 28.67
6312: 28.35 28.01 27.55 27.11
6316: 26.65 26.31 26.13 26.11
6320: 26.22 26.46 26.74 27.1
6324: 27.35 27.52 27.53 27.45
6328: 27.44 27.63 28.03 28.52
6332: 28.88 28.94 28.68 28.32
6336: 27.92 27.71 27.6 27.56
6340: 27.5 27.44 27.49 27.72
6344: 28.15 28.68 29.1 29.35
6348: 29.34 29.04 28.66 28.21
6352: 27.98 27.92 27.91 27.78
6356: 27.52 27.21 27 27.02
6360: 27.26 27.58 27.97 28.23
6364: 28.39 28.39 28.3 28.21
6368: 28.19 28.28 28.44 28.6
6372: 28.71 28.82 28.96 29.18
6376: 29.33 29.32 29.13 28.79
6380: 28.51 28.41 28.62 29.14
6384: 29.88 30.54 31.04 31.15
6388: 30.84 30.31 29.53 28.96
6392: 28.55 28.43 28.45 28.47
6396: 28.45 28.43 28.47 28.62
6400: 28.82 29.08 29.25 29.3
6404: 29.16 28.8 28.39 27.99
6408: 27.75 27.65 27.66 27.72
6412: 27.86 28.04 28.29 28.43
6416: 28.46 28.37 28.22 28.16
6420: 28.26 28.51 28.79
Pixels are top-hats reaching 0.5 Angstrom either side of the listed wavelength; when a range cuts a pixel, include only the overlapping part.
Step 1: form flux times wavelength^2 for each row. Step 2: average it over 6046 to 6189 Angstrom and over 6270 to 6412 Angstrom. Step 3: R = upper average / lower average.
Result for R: 1.1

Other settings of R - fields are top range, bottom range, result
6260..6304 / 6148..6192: 1.04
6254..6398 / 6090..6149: 1.03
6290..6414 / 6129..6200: 1.06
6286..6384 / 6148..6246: 1.05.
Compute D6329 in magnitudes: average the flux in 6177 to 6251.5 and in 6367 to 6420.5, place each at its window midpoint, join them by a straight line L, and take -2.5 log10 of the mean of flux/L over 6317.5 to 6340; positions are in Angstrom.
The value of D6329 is 0.04 mag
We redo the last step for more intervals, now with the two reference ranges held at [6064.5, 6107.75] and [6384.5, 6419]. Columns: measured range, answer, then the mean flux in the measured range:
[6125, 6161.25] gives 0.04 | 28.5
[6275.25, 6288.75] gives 0.04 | 28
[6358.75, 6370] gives 0.03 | 28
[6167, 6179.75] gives 0.06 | 27.8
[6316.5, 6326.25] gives 0.09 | 26.7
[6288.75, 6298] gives 0.03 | 28.2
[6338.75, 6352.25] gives 0.02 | 28.3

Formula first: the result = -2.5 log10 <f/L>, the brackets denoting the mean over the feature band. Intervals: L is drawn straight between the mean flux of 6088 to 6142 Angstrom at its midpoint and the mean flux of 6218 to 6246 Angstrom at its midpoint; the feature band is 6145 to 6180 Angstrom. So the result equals 0.02 mag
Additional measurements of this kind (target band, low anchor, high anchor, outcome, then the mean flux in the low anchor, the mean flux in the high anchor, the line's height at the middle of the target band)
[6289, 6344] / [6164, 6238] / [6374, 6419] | 0.029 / 28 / 28.9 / 28.5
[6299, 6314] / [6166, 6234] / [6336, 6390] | 0.015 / 28.2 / 28.5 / 28.4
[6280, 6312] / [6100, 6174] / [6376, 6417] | 0.025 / 28.5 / 28.9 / 28.7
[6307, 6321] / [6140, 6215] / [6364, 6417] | 0.046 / 28.3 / 28.8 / 28.6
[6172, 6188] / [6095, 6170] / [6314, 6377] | 0.005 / 28.6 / 27.9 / 28.4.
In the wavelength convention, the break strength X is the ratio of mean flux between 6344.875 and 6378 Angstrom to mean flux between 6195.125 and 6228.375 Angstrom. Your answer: 0.99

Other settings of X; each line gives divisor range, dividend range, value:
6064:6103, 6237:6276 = 0.92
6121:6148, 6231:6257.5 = 0.93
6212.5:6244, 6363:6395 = 1.06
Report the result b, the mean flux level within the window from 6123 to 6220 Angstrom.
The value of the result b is 28.4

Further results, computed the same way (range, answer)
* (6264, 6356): 27.8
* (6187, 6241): 28.2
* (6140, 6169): 27.9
